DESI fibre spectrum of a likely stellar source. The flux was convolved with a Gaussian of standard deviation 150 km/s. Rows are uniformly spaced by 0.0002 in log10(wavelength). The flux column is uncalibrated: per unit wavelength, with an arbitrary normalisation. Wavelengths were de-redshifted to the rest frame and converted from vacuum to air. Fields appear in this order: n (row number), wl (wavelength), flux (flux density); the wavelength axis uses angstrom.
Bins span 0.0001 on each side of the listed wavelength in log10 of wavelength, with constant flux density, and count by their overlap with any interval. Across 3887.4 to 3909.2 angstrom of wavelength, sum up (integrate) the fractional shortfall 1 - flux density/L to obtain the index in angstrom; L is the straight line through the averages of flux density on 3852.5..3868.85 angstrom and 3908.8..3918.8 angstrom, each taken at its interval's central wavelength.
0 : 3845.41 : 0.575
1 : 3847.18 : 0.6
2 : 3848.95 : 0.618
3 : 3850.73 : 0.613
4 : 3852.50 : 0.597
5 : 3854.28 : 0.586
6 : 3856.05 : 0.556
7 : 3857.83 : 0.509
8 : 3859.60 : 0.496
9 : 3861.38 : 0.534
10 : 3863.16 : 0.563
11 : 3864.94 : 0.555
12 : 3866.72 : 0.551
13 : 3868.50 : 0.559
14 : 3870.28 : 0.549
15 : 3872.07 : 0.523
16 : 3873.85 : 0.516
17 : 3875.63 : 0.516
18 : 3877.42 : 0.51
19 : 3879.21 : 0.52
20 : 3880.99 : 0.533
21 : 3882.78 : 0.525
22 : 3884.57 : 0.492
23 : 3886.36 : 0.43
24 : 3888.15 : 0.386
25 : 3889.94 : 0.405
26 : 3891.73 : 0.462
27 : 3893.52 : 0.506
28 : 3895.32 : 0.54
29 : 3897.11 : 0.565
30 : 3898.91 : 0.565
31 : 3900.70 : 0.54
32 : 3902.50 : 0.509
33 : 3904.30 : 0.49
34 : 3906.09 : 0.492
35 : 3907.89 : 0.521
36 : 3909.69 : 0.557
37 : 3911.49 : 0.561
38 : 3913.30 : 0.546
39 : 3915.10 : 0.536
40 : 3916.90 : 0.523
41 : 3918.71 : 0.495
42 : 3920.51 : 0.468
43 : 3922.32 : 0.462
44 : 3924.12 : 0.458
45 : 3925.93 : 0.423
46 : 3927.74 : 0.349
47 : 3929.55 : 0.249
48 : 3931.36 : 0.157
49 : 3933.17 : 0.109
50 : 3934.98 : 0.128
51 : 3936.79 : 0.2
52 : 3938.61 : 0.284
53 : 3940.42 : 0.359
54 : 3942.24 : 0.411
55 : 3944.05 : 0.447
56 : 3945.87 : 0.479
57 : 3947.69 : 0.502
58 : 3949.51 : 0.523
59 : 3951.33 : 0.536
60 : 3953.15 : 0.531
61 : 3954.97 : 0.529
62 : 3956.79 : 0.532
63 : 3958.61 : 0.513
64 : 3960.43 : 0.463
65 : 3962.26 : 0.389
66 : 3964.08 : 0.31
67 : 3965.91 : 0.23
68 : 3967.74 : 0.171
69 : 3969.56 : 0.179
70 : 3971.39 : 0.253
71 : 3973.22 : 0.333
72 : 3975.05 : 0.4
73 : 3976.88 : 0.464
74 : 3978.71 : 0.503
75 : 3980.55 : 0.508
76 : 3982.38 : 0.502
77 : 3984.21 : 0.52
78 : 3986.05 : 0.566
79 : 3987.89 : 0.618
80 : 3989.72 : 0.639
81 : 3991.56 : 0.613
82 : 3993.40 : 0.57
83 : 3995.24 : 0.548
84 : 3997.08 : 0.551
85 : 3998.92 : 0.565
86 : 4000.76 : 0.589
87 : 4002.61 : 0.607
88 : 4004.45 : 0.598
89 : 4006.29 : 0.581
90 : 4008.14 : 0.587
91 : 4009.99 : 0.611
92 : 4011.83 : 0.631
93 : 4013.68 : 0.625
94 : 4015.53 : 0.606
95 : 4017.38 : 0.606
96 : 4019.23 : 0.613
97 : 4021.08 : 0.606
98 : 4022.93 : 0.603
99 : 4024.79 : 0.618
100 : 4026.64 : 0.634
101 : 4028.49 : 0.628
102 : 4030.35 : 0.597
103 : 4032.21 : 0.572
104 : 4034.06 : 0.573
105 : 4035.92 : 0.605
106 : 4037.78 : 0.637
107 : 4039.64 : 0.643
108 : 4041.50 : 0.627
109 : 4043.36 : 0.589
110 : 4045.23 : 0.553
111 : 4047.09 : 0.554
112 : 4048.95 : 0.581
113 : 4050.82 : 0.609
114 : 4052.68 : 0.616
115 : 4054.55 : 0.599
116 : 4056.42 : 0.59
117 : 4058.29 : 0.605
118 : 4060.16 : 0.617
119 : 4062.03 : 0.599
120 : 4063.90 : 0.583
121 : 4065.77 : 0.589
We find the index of 1.7 angstrom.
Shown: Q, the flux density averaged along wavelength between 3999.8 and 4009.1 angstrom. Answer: 0.592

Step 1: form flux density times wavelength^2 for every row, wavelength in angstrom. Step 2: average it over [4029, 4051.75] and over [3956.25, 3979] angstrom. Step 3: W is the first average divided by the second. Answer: 1.7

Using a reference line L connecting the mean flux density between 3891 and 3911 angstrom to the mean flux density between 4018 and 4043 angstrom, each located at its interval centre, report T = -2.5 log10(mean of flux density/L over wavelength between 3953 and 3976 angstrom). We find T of 0.471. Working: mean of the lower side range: 0.524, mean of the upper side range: 0.612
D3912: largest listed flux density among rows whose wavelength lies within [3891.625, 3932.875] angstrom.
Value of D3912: 0.565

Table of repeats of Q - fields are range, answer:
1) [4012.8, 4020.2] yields 0.612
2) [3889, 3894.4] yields 0.457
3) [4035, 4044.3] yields 0.62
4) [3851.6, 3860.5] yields 0.549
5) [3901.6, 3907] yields 0.497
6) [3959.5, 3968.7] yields 0.312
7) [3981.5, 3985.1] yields 0.512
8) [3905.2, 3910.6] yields 0.523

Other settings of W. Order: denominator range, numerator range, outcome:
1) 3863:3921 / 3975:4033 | 1.19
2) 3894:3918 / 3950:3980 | 0.77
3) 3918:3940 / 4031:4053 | 2.01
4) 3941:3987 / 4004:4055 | 1.45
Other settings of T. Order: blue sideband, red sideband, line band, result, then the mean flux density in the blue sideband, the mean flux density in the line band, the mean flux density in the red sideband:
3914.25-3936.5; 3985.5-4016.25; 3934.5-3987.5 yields 0.14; 0.358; 0.41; 0.595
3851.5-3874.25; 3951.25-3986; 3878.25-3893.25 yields 0.10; 0.547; 0.471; 0.415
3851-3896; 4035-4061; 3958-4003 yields 0.23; 0.518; 0.462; 0.602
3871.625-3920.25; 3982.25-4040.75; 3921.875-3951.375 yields 0.47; 0.509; 0.351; 0.597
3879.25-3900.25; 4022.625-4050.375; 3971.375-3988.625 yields 0.18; 0.494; 0.476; 0.601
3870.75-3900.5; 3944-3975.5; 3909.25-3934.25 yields 0.10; 0.501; 0.416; 0.405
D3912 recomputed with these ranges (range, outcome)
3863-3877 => 0.563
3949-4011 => 0.639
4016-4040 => 0.643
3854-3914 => 0.586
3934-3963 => 0.536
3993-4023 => 0.631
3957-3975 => 0.513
